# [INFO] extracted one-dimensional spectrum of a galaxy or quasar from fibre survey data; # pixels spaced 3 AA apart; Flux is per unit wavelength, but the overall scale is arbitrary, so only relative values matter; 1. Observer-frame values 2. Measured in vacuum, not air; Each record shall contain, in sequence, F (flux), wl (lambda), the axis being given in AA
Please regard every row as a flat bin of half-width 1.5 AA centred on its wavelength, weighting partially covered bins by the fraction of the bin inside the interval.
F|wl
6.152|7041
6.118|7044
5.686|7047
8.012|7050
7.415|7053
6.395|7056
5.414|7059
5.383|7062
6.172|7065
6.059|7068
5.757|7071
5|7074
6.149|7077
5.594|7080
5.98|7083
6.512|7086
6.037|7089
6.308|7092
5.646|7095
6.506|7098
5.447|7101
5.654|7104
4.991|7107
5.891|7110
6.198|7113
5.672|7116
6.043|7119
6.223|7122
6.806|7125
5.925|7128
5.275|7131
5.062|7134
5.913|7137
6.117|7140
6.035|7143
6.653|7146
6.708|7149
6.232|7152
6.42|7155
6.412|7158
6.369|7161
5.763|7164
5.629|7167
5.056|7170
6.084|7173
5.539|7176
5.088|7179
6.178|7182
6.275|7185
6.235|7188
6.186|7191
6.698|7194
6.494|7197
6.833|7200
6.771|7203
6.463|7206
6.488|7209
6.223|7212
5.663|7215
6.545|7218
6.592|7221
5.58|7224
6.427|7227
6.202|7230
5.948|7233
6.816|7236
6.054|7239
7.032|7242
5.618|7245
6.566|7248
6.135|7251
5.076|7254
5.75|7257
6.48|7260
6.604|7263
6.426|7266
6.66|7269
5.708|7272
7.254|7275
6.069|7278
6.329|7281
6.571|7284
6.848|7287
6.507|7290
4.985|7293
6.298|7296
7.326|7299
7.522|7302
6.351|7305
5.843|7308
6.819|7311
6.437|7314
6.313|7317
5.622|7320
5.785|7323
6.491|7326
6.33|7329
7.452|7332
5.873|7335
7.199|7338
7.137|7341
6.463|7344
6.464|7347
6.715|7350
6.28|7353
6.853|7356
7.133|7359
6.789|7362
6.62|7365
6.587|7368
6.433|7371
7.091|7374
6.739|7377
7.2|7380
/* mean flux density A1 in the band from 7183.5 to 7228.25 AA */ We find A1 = 6.36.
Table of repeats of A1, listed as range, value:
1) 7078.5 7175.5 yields 5.97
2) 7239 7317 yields 6.36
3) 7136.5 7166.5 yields 6.25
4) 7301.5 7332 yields 6.37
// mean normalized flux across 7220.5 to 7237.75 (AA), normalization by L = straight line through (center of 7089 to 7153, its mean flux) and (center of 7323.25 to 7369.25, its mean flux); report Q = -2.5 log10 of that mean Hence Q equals 0.011 mag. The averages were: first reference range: 5.97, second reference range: 6.67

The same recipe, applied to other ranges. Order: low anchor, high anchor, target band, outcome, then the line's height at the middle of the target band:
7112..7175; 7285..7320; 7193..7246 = -0.02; 6.22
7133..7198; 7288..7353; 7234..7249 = -0.02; 6.26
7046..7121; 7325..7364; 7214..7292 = 0.03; 6.46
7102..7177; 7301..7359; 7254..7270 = 0.01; 6.32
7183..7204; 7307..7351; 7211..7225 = 0.06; 6.48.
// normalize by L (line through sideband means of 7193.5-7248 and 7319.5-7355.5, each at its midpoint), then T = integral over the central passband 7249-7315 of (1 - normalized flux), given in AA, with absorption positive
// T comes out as 0.8 AA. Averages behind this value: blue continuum 6.36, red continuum 6.52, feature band 6.36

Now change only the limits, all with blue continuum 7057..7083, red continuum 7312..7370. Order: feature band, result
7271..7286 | -0.1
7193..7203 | -0.9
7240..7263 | 0.6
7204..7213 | -0.4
